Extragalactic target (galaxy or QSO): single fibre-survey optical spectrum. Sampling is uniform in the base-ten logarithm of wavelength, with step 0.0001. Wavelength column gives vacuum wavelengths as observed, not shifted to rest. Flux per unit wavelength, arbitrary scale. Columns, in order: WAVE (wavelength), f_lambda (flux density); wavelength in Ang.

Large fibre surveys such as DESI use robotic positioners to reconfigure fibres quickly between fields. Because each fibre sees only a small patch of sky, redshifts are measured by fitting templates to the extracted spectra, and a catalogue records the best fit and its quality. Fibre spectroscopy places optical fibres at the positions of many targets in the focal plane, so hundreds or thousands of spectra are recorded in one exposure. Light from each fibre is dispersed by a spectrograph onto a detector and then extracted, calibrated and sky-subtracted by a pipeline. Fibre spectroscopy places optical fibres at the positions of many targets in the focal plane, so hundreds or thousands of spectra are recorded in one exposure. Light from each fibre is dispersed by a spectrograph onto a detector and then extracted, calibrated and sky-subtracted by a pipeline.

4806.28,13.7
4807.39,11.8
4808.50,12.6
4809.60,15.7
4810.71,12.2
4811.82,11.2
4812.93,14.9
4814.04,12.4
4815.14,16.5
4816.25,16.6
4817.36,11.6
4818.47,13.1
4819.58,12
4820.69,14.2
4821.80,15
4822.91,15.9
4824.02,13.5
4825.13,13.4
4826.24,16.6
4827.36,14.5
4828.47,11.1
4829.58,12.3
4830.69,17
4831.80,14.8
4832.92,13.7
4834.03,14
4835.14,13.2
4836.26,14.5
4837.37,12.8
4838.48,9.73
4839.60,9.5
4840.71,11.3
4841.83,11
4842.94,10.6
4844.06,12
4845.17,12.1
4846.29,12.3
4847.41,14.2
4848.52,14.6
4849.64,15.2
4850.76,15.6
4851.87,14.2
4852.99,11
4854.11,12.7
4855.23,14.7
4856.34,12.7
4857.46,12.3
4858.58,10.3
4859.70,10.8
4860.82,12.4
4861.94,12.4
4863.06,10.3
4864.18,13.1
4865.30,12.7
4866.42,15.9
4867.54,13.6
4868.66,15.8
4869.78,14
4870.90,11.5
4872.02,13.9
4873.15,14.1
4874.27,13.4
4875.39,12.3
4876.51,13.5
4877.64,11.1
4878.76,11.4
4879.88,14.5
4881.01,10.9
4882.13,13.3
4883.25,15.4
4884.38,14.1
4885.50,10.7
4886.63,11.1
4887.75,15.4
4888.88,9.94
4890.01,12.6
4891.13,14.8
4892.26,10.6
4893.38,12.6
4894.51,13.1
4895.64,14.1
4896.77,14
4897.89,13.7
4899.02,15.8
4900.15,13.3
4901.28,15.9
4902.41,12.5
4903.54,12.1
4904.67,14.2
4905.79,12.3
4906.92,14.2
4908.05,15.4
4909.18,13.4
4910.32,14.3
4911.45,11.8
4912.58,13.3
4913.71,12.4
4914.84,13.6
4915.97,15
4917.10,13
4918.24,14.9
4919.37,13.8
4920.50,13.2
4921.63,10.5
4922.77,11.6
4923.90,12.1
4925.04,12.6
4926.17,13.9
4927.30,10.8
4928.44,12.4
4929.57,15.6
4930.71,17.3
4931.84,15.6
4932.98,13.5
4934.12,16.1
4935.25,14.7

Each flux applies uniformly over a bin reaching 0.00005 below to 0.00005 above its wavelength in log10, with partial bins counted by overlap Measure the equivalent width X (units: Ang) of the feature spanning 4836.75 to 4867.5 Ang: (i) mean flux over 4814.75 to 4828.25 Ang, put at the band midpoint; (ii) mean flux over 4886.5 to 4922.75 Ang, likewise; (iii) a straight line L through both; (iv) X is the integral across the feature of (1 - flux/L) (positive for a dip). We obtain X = 3.2 Ang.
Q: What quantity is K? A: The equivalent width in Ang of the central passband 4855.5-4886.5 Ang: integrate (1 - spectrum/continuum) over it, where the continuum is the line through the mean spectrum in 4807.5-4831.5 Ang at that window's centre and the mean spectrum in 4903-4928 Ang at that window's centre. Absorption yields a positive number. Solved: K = 1.5 Ang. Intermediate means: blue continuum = 13.9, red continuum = 13.1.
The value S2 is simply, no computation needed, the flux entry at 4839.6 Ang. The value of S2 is 9.5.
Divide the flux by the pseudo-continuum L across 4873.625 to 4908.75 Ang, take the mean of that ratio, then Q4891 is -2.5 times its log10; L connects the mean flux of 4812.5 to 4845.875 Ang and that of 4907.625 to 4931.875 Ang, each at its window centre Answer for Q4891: 0.017 mag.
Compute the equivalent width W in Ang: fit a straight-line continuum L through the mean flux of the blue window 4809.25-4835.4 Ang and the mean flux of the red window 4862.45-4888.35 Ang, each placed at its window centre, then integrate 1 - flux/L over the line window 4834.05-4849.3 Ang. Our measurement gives 1.57 Ang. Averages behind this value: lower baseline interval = 14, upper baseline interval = 13.1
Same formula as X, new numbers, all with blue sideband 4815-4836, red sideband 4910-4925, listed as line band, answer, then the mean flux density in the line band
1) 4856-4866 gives 1.28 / 11.9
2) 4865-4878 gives 0.02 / 13.5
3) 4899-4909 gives -0.52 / 13.8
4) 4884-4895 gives 0.72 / 12.5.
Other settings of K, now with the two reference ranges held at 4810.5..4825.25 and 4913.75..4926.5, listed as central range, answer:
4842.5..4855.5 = 0.30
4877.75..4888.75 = 0.45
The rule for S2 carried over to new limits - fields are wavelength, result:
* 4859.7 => 10.8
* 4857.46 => 12.3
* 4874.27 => 13.4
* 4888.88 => 9.94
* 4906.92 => 14.2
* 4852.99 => 11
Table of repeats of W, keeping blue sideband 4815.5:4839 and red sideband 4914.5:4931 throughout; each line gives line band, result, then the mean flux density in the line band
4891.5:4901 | -0.1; 13.5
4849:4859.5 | 0.4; 13.1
